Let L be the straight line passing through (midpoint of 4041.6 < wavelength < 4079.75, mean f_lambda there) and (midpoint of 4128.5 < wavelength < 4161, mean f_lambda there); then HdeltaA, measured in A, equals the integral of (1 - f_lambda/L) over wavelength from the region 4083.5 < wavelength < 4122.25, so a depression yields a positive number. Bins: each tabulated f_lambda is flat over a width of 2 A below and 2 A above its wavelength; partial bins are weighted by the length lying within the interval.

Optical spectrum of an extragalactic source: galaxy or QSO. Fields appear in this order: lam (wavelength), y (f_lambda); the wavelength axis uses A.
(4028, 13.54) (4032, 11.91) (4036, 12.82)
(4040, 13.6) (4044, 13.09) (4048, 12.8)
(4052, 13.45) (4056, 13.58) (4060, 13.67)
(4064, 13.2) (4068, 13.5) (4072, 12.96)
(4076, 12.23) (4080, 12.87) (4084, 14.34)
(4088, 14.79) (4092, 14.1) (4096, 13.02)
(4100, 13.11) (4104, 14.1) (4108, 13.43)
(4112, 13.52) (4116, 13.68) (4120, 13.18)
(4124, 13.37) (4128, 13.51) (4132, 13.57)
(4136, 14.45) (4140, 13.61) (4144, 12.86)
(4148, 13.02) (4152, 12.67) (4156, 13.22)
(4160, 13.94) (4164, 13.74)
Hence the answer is -1.2 A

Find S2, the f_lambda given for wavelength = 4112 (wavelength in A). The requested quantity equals 13.52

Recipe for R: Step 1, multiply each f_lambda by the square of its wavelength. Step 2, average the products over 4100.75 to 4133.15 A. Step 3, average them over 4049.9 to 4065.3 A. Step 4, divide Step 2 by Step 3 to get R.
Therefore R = 1.0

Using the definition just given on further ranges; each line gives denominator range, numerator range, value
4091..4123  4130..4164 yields 1.02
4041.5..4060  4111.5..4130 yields 1.05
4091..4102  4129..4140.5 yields 1.06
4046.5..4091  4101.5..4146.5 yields 1.04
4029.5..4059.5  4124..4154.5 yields 1.07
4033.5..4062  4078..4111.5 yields 1.06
